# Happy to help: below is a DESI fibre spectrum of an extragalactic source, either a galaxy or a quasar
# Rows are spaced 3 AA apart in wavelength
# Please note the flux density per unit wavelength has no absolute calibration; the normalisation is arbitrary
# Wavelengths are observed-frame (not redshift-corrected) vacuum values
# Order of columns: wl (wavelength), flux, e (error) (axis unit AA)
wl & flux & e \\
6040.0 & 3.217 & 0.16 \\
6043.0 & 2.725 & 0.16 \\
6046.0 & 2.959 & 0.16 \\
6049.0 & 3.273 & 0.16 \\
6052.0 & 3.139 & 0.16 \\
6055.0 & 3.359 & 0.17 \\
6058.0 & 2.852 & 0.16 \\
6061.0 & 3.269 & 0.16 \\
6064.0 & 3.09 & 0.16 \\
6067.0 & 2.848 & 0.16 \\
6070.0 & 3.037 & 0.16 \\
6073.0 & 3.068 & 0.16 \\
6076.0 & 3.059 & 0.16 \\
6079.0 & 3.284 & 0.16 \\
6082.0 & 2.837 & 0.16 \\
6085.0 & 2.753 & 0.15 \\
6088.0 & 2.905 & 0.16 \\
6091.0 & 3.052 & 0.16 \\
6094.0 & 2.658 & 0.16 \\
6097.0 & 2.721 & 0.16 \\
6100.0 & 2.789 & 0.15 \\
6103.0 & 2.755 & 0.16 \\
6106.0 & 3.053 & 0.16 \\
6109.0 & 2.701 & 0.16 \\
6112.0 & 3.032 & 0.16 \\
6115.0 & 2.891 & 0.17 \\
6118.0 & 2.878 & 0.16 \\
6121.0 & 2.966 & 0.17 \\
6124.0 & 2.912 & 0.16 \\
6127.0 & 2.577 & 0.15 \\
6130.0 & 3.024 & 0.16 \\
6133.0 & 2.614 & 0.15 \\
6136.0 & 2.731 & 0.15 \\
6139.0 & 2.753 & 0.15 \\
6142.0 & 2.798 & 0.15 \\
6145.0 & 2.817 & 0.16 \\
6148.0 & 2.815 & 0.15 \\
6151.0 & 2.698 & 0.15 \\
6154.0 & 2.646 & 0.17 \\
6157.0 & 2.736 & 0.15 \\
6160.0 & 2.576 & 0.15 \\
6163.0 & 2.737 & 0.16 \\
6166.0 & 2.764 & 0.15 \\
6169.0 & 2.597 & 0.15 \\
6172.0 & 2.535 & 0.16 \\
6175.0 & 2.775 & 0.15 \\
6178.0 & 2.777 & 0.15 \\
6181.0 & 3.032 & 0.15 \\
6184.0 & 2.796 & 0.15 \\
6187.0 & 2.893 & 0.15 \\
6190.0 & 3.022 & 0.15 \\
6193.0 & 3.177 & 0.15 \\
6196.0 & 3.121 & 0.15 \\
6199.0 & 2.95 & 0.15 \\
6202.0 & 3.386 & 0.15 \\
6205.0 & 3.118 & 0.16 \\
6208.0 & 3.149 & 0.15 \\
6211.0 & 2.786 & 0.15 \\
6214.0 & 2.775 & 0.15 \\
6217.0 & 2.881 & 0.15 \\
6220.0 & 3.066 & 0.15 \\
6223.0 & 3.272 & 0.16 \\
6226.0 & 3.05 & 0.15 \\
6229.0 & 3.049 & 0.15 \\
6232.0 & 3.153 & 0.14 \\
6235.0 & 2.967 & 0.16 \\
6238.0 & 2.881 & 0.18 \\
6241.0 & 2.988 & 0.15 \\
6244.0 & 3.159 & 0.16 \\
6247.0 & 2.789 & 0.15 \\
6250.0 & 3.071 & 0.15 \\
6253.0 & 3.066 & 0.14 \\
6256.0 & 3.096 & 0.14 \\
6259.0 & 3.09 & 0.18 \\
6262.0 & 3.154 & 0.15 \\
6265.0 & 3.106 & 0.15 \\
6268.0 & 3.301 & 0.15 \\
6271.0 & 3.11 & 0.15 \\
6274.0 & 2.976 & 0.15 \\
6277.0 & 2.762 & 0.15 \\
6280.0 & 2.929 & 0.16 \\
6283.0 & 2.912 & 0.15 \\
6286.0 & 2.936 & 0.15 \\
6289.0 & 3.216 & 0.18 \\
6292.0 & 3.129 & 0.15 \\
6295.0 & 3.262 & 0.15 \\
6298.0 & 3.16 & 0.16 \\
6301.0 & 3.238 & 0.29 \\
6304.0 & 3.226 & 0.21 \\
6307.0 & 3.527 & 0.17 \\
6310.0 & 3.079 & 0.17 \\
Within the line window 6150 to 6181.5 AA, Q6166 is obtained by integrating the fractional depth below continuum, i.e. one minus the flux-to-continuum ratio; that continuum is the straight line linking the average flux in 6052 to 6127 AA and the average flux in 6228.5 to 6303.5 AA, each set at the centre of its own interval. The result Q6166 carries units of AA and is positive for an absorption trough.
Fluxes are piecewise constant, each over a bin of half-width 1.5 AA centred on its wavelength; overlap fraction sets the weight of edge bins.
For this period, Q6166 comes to 3.0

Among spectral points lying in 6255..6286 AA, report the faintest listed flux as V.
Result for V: 2.762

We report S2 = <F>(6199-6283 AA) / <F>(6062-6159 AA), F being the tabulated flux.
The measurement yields 1.06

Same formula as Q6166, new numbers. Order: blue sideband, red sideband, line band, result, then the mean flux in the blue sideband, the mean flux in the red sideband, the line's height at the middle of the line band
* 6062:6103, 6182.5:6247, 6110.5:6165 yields 3.3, 2.93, 3.02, 2.97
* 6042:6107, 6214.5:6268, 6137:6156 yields 1.6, 2.98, 3.05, 3.01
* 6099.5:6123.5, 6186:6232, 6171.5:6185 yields 0.9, 2.89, 3.05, 3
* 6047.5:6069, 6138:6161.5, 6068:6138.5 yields 1.1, 3.12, 2.73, 2.93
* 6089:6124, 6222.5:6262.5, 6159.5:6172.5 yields 1.3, 2.87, 3.05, 2.95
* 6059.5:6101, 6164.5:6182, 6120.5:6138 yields 0.3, 2.96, 2.74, 2.84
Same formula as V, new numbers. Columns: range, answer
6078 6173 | 2.535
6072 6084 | 2.837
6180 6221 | 2.775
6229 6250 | 2.789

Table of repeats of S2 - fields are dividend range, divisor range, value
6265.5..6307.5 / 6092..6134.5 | 1.10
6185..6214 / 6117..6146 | 1.09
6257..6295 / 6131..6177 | 1.13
